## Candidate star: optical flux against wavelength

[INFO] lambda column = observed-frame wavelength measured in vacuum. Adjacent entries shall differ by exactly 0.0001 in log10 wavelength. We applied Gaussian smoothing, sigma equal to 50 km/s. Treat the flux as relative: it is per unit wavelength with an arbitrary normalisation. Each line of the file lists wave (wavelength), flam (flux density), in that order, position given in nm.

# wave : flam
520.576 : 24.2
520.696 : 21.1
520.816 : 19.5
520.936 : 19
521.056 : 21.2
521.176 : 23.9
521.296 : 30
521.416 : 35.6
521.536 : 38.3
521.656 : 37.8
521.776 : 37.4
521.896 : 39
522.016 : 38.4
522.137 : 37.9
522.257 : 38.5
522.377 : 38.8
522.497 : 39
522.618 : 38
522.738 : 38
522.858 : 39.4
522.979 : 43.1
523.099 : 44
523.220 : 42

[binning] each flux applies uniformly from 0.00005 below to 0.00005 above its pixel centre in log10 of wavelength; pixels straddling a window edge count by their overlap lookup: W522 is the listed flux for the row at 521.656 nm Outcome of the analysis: 37.8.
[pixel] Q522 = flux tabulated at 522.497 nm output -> 39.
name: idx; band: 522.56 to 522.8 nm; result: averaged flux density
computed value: 38.1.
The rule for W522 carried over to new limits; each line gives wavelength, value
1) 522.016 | 38.4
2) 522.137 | 37.9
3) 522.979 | 43.1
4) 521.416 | 35.6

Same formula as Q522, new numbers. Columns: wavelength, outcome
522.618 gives 38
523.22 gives 42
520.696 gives 21.1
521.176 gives 23.9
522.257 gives 38.5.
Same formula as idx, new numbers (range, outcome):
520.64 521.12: 20.2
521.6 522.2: 38.1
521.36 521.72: 37.3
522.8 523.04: 41.3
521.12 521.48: 30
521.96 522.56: 38.5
